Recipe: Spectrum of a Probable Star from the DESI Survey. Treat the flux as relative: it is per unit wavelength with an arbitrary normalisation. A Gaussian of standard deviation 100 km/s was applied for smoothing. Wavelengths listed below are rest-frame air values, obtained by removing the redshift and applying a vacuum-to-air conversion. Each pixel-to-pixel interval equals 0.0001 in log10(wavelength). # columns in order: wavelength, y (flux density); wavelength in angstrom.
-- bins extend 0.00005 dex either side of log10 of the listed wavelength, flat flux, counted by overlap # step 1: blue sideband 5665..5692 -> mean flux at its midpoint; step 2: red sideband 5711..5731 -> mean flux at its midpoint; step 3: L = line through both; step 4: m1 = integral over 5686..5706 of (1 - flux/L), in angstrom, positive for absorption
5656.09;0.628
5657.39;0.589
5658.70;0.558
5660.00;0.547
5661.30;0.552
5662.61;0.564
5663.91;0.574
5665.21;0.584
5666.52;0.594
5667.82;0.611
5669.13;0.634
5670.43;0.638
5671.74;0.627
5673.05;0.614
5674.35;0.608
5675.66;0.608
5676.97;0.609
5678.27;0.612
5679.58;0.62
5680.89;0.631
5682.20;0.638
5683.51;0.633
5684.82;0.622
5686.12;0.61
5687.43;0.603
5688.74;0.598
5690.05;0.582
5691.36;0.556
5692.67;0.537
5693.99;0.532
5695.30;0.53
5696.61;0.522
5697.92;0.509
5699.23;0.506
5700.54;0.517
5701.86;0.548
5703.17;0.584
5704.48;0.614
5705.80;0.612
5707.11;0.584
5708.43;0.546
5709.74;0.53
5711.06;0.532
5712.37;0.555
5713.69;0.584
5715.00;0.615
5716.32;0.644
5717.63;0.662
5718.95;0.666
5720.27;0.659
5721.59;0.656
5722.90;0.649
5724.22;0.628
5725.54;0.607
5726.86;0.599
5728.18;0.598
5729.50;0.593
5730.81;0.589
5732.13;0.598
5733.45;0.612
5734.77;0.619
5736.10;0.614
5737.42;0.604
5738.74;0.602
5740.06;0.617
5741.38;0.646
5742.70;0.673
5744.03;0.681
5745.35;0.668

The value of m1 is 1.8 angstrom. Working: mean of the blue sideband 0.612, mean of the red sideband 0.618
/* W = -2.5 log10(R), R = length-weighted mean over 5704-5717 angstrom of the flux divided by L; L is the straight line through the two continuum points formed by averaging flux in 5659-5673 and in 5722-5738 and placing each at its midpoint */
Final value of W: 0.043 mag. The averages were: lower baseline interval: 0.593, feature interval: 0.581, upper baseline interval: 0.61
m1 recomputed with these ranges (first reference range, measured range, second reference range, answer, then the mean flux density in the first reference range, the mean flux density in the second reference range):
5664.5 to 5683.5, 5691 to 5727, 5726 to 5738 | 1.6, 0.617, 0.603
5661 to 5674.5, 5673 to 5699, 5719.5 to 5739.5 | 0.8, 0.601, 0.615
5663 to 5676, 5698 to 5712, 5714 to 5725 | 1.7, 0.608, 0.645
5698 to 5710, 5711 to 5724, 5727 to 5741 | -1.0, 0.559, 0.605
